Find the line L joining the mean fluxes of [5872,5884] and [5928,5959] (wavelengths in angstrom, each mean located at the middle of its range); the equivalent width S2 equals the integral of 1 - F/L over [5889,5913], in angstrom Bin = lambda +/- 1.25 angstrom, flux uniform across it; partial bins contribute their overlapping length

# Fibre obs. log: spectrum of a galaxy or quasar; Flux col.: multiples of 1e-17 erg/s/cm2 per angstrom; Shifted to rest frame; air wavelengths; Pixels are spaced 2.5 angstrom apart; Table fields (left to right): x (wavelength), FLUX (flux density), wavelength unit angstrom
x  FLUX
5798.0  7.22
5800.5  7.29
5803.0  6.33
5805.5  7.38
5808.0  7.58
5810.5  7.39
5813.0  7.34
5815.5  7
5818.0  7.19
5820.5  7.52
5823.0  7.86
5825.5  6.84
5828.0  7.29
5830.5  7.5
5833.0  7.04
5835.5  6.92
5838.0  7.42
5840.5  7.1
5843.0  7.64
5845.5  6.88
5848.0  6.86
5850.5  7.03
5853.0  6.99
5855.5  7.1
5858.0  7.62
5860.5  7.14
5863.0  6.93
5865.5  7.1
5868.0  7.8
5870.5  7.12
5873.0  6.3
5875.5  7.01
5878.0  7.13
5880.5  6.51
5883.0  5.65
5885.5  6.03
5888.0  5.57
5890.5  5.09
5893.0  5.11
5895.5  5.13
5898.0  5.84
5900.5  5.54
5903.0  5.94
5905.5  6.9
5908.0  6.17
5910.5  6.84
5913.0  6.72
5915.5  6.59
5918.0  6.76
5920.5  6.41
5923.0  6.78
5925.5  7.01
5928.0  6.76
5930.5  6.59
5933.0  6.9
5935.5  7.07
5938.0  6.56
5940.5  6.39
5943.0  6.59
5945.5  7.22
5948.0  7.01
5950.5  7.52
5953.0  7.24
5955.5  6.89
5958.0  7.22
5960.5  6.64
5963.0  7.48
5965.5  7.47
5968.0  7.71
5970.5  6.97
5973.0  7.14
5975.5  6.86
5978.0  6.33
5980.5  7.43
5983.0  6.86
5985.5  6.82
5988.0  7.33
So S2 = 2.9 angstrom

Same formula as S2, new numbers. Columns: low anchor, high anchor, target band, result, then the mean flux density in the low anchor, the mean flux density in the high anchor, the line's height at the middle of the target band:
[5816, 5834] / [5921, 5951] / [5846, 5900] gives 4.5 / 7.31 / 6.84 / 7.11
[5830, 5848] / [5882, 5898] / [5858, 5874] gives -2.2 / 7.18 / 5.46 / 6.27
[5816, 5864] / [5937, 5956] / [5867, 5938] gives 6.5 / 7.2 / 6.93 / 7.04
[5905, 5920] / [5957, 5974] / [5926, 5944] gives 0.5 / 6.64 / 7.23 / 6.89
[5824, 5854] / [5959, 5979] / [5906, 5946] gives 2.2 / 7.13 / 7.09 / 7.1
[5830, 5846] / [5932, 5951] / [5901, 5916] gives 1.1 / 7.22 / 6.88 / 6.99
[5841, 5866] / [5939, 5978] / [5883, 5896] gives 3.1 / 7.13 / 7.06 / 7.11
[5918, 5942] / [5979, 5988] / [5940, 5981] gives -0.9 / 6.72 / 7.06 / 6.91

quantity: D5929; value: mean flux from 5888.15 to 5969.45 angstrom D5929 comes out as 6.61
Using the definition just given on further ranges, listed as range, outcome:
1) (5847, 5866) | 7.1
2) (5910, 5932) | 6.72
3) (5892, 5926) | 6.26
